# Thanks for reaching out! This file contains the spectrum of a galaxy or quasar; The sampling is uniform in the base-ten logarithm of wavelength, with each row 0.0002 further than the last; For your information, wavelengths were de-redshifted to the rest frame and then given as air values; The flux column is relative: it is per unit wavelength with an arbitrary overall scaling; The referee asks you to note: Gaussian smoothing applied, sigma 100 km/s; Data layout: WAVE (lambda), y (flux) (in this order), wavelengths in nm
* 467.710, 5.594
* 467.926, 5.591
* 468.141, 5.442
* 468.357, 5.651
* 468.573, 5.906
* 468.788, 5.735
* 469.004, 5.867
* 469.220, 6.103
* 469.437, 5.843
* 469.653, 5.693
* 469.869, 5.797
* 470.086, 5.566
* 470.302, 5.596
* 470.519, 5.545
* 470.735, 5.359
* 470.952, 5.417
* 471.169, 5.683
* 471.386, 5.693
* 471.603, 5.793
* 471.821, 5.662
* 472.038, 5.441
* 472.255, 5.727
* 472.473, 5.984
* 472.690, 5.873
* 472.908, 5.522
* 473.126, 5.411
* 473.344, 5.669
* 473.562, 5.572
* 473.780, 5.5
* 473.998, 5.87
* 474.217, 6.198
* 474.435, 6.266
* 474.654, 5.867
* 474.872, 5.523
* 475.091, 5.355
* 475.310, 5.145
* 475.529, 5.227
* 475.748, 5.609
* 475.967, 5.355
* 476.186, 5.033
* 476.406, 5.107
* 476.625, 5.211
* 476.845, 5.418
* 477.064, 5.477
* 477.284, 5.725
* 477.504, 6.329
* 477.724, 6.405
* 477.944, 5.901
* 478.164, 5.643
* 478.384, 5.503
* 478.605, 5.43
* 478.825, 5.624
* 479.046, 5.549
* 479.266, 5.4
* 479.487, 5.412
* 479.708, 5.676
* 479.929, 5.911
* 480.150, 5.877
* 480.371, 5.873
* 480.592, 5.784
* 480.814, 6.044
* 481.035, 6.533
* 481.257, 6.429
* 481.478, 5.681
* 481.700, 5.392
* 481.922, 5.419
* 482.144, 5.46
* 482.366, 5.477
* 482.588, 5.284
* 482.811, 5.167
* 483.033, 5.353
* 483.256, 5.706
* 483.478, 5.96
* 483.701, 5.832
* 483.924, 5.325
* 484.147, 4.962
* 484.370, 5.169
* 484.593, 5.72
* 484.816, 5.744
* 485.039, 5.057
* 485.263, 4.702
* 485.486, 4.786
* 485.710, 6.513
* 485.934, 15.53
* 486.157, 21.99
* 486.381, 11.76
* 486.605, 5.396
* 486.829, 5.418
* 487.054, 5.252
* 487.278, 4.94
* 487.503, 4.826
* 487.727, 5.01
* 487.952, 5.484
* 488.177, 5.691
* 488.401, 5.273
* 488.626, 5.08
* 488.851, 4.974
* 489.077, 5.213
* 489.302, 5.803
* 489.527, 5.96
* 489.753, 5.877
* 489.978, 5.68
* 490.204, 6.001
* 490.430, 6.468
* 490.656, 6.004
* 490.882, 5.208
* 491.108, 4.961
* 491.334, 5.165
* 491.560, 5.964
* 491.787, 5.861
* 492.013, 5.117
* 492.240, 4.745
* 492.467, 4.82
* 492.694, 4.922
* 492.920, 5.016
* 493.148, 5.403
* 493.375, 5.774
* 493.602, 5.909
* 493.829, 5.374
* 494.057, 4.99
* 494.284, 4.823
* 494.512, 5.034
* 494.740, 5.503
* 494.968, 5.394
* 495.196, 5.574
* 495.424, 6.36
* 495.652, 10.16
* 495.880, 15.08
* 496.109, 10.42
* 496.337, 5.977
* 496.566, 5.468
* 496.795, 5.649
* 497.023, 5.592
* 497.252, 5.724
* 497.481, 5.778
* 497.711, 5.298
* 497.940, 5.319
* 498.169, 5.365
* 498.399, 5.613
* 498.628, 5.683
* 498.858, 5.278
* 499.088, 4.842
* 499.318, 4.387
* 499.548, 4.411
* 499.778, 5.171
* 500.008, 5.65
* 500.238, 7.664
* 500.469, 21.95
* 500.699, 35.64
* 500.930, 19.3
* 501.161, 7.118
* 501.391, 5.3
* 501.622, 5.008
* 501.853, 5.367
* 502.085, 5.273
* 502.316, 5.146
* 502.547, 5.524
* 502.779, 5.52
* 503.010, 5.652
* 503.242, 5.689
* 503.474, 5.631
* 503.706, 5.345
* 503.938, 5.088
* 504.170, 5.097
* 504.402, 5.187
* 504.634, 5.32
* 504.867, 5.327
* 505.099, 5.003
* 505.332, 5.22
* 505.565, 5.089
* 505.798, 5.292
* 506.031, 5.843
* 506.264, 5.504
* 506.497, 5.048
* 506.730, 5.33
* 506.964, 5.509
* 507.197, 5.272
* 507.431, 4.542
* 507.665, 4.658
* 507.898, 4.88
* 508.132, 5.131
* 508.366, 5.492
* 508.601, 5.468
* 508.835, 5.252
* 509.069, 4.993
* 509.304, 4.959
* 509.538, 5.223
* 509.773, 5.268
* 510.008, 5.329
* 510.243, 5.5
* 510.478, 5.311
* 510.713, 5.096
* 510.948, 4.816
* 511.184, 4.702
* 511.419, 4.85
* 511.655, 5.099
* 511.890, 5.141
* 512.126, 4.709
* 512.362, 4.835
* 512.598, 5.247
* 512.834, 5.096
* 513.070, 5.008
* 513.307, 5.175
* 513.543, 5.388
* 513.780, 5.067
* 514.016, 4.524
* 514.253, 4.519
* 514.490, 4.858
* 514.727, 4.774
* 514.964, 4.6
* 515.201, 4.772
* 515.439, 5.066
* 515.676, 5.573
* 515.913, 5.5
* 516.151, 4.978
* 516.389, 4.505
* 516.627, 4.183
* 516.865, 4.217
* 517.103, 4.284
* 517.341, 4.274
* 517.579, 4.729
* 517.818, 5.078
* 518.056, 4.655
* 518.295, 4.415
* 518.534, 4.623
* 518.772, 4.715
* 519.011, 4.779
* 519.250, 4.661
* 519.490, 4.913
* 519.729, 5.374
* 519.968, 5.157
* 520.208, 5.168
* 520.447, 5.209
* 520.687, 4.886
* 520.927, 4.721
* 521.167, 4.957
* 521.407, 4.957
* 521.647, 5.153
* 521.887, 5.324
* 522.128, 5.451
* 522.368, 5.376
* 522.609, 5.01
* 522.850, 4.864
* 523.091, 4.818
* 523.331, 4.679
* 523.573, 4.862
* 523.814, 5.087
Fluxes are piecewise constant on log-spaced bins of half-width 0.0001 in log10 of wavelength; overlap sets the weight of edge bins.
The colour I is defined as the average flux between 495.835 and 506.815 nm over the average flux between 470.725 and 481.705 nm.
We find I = 1.2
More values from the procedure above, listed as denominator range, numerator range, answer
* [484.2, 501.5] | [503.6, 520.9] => 0.72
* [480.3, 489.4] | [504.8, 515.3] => 0.81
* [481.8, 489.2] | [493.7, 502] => 1.21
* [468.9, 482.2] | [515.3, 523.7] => 0.86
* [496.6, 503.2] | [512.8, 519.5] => 0.63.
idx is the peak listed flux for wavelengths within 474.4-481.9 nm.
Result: 6.533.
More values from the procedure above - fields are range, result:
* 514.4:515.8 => 5.573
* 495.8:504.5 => 35.64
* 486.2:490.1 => 11.76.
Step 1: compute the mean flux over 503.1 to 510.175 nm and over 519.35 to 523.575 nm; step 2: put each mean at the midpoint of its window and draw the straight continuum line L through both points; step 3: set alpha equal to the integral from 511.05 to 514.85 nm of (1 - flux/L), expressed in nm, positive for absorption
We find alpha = 0.16 nm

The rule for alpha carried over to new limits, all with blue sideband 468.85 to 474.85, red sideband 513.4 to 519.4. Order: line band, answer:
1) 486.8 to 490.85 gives -0.11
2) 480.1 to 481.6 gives -0.14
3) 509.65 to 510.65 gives -0.09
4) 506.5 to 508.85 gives -0.10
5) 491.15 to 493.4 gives 0.01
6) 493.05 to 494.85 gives -0.04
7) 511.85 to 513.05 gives -0.04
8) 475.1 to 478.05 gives 0.05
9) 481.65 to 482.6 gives 0.01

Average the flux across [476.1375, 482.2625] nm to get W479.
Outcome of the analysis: 5.69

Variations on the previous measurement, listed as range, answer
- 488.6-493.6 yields 5.47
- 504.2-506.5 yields 5.29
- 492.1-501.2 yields 7.46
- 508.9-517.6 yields 4.93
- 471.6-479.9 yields 5.62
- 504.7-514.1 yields 5.13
